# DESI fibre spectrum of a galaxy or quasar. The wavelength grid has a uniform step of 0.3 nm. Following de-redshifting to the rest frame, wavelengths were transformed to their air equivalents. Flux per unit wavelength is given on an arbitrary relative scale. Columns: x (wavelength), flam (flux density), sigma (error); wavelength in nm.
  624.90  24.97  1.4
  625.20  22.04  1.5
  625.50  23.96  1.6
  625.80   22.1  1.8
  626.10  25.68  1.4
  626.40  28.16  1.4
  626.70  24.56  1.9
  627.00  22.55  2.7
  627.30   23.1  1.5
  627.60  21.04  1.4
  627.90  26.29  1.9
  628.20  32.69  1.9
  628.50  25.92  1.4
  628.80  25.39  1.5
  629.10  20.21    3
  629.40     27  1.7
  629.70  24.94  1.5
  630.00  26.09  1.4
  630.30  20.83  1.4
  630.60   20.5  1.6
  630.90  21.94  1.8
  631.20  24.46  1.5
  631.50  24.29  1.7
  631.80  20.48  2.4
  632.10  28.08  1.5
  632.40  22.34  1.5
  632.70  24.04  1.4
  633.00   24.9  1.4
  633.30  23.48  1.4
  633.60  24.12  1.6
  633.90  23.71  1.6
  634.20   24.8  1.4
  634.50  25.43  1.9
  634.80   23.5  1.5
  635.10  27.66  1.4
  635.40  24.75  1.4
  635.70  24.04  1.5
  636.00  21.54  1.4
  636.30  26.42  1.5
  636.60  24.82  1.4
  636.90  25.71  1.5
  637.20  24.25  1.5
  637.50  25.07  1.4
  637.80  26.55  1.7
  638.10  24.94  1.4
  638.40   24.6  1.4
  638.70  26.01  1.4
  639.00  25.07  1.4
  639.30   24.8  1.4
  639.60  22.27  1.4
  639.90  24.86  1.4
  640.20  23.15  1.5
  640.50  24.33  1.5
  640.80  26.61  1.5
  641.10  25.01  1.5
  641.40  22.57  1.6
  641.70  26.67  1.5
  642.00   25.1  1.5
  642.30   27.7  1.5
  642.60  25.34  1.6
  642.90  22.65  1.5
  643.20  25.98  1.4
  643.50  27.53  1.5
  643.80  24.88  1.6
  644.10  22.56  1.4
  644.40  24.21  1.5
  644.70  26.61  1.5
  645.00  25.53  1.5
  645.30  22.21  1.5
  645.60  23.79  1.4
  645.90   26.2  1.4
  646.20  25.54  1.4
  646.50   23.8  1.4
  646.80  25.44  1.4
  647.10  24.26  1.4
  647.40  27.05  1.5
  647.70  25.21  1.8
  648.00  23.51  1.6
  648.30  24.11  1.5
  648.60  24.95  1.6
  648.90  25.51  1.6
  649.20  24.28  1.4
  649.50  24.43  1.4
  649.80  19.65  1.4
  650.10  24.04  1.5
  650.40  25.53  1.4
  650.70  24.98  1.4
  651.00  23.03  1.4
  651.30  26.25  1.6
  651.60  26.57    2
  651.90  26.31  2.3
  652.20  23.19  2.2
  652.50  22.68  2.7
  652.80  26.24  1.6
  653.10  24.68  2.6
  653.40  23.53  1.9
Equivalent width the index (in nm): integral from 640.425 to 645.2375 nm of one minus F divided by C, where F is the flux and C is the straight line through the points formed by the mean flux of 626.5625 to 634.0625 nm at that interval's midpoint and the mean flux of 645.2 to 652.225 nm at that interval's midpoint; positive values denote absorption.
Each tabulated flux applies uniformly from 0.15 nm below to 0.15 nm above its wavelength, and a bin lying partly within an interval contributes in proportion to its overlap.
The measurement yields -0.139 nm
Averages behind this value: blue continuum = 24.1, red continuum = 24.6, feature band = 25.2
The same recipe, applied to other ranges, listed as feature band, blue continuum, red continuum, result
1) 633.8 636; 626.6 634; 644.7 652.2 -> -0.03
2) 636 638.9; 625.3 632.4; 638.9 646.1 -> -0.06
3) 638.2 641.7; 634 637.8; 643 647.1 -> 0.04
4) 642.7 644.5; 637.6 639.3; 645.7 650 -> 0.02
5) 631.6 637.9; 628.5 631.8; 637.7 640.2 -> -0.10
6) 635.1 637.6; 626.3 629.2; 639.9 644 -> 0.03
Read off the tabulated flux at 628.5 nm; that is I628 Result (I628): 25.92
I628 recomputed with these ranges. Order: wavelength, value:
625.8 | 22.1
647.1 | 24.26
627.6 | 21.04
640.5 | 24.33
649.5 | 24.43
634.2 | 24.8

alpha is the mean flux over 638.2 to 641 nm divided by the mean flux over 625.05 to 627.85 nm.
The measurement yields 1.04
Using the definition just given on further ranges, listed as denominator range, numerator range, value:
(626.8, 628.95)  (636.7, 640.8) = 0.98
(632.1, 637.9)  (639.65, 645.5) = 1.01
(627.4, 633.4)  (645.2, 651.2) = 1.01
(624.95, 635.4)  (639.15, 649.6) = 1.02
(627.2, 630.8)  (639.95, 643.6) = 1.03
